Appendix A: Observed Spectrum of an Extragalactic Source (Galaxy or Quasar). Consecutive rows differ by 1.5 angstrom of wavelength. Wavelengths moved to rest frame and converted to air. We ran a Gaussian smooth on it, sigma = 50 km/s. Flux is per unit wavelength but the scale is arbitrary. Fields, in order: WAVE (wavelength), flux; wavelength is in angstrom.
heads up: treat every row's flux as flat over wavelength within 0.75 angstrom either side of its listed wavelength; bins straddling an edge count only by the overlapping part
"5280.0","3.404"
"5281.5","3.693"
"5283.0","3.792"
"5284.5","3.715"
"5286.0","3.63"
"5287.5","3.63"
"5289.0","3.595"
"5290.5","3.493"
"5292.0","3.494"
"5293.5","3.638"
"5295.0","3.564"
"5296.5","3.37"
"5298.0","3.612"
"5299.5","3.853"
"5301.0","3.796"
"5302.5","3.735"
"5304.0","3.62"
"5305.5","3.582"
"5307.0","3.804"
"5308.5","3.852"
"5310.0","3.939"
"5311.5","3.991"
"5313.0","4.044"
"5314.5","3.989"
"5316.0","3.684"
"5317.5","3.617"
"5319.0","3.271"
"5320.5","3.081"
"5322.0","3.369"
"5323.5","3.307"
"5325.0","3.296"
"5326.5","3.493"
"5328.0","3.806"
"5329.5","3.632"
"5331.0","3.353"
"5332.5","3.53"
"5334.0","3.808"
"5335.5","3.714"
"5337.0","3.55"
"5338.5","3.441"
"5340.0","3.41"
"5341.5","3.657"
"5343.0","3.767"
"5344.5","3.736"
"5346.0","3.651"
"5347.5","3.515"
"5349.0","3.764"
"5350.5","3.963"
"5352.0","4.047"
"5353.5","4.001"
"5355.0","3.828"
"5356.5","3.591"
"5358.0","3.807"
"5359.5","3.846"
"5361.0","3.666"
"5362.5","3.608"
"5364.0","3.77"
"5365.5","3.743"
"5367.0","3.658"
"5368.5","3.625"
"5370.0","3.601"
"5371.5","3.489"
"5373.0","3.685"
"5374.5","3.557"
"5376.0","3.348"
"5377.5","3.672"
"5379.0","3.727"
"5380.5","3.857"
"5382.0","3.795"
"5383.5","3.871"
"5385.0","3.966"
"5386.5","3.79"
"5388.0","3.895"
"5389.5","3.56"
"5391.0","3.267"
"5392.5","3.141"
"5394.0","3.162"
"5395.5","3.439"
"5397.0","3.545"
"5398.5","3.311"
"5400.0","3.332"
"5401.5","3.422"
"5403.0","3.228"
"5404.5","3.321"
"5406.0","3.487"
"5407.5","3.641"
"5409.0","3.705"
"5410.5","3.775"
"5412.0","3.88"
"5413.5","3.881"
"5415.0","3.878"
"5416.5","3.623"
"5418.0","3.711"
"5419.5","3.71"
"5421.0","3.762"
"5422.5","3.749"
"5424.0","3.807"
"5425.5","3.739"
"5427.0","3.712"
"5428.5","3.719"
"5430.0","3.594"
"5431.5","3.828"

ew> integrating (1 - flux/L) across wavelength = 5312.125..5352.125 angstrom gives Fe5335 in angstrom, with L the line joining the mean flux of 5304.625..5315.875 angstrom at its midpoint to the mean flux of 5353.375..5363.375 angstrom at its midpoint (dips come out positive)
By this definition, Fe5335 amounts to 2.2 angstrom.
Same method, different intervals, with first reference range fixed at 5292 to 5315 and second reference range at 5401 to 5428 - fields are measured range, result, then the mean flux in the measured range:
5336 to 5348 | 0.4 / 3.6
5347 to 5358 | -0.3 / 3.82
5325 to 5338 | 0.5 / 3.59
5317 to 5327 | 1.1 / 3.34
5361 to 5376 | 0.3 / 3.62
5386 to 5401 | 1.0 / 3.44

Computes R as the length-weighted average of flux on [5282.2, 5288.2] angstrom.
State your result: 3.69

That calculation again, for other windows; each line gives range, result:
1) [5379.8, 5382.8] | 3.83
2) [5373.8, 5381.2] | 3.63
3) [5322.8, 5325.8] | 3.3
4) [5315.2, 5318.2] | 3.66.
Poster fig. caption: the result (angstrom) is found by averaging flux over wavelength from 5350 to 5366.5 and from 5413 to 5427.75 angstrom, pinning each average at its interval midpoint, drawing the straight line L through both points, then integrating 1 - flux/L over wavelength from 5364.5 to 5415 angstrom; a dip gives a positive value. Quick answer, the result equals 2.5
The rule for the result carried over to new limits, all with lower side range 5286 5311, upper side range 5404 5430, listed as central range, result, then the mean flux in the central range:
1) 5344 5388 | -0.5 angstrom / 3.73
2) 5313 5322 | 0.3 angstrom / 3.56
